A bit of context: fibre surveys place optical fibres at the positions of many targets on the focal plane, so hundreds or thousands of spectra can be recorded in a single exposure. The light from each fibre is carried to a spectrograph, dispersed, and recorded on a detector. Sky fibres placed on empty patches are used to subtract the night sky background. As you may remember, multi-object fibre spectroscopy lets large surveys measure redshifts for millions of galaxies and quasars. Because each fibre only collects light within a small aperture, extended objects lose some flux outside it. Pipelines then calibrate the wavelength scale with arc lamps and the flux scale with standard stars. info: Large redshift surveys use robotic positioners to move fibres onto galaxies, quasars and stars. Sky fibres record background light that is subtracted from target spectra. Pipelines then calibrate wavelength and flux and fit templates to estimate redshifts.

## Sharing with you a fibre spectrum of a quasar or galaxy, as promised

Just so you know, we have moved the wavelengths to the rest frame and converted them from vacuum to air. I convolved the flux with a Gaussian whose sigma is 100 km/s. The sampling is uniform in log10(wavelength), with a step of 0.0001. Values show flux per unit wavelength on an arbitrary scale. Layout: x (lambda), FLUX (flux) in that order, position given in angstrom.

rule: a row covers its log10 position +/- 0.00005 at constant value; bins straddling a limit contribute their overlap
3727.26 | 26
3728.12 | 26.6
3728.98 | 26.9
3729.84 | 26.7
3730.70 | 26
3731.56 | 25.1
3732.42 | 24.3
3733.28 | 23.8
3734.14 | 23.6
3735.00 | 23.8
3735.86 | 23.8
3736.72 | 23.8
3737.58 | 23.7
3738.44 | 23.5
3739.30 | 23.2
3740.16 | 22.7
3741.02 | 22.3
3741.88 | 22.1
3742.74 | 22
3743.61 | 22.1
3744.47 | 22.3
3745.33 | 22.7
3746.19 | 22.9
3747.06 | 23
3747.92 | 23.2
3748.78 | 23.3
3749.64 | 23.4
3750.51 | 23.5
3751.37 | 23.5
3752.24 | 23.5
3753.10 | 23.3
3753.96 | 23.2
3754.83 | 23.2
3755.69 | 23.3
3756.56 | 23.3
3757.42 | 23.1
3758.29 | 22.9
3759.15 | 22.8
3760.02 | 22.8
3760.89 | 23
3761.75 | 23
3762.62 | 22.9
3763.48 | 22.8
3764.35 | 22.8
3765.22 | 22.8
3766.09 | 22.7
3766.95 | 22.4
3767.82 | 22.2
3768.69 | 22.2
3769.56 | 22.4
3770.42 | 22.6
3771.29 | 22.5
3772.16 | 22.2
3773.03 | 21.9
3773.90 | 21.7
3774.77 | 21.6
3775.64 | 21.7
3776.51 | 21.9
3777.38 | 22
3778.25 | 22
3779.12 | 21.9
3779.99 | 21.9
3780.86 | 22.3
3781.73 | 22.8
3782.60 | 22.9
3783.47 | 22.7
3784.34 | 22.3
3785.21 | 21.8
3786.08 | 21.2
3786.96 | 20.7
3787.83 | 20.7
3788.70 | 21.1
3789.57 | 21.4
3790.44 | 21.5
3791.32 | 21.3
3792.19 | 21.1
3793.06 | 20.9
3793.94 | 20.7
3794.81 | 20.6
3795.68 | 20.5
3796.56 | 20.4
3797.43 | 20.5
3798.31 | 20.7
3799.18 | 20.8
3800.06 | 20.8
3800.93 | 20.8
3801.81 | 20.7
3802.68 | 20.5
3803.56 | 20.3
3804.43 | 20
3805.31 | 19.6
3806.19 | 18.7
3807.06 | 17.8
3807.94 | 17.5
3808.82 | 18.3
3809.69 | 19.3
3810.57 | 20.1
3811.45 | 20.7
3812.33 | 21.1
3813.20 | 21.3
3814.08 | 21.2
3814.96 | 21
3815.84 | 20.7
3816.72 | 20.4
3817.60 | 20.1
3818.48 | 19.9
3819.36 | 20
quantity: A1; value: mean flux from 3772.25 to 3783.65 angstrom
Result 22.1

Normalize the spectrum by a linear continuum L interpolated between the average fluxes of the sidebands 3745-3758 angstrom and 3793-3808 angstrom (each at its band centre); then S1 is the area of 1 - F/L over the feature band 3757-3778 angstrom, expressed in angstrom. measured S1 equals -0.2 angstrom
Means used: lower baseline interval 23.2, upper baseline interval 20.1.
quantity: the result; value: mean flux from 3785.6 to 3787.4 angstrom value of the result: 20.9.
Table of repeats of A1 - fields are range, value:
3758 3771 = 22.7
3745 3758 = 23.2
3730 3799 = 22.5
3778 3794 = 21.7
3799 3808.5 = 19.7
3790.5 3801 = 20.8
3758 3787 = 22.3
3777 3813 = 20.8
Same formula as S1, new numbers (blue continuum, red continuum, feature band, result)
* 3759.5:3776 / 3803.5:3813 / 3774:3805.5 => -0.70 angstrom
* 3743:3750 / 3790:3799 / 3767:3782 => -0.31 angstrom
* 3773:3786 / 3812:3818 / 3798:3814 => 0.89 angstrom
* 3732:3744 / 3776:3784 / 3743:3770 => -0.15 angstrom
